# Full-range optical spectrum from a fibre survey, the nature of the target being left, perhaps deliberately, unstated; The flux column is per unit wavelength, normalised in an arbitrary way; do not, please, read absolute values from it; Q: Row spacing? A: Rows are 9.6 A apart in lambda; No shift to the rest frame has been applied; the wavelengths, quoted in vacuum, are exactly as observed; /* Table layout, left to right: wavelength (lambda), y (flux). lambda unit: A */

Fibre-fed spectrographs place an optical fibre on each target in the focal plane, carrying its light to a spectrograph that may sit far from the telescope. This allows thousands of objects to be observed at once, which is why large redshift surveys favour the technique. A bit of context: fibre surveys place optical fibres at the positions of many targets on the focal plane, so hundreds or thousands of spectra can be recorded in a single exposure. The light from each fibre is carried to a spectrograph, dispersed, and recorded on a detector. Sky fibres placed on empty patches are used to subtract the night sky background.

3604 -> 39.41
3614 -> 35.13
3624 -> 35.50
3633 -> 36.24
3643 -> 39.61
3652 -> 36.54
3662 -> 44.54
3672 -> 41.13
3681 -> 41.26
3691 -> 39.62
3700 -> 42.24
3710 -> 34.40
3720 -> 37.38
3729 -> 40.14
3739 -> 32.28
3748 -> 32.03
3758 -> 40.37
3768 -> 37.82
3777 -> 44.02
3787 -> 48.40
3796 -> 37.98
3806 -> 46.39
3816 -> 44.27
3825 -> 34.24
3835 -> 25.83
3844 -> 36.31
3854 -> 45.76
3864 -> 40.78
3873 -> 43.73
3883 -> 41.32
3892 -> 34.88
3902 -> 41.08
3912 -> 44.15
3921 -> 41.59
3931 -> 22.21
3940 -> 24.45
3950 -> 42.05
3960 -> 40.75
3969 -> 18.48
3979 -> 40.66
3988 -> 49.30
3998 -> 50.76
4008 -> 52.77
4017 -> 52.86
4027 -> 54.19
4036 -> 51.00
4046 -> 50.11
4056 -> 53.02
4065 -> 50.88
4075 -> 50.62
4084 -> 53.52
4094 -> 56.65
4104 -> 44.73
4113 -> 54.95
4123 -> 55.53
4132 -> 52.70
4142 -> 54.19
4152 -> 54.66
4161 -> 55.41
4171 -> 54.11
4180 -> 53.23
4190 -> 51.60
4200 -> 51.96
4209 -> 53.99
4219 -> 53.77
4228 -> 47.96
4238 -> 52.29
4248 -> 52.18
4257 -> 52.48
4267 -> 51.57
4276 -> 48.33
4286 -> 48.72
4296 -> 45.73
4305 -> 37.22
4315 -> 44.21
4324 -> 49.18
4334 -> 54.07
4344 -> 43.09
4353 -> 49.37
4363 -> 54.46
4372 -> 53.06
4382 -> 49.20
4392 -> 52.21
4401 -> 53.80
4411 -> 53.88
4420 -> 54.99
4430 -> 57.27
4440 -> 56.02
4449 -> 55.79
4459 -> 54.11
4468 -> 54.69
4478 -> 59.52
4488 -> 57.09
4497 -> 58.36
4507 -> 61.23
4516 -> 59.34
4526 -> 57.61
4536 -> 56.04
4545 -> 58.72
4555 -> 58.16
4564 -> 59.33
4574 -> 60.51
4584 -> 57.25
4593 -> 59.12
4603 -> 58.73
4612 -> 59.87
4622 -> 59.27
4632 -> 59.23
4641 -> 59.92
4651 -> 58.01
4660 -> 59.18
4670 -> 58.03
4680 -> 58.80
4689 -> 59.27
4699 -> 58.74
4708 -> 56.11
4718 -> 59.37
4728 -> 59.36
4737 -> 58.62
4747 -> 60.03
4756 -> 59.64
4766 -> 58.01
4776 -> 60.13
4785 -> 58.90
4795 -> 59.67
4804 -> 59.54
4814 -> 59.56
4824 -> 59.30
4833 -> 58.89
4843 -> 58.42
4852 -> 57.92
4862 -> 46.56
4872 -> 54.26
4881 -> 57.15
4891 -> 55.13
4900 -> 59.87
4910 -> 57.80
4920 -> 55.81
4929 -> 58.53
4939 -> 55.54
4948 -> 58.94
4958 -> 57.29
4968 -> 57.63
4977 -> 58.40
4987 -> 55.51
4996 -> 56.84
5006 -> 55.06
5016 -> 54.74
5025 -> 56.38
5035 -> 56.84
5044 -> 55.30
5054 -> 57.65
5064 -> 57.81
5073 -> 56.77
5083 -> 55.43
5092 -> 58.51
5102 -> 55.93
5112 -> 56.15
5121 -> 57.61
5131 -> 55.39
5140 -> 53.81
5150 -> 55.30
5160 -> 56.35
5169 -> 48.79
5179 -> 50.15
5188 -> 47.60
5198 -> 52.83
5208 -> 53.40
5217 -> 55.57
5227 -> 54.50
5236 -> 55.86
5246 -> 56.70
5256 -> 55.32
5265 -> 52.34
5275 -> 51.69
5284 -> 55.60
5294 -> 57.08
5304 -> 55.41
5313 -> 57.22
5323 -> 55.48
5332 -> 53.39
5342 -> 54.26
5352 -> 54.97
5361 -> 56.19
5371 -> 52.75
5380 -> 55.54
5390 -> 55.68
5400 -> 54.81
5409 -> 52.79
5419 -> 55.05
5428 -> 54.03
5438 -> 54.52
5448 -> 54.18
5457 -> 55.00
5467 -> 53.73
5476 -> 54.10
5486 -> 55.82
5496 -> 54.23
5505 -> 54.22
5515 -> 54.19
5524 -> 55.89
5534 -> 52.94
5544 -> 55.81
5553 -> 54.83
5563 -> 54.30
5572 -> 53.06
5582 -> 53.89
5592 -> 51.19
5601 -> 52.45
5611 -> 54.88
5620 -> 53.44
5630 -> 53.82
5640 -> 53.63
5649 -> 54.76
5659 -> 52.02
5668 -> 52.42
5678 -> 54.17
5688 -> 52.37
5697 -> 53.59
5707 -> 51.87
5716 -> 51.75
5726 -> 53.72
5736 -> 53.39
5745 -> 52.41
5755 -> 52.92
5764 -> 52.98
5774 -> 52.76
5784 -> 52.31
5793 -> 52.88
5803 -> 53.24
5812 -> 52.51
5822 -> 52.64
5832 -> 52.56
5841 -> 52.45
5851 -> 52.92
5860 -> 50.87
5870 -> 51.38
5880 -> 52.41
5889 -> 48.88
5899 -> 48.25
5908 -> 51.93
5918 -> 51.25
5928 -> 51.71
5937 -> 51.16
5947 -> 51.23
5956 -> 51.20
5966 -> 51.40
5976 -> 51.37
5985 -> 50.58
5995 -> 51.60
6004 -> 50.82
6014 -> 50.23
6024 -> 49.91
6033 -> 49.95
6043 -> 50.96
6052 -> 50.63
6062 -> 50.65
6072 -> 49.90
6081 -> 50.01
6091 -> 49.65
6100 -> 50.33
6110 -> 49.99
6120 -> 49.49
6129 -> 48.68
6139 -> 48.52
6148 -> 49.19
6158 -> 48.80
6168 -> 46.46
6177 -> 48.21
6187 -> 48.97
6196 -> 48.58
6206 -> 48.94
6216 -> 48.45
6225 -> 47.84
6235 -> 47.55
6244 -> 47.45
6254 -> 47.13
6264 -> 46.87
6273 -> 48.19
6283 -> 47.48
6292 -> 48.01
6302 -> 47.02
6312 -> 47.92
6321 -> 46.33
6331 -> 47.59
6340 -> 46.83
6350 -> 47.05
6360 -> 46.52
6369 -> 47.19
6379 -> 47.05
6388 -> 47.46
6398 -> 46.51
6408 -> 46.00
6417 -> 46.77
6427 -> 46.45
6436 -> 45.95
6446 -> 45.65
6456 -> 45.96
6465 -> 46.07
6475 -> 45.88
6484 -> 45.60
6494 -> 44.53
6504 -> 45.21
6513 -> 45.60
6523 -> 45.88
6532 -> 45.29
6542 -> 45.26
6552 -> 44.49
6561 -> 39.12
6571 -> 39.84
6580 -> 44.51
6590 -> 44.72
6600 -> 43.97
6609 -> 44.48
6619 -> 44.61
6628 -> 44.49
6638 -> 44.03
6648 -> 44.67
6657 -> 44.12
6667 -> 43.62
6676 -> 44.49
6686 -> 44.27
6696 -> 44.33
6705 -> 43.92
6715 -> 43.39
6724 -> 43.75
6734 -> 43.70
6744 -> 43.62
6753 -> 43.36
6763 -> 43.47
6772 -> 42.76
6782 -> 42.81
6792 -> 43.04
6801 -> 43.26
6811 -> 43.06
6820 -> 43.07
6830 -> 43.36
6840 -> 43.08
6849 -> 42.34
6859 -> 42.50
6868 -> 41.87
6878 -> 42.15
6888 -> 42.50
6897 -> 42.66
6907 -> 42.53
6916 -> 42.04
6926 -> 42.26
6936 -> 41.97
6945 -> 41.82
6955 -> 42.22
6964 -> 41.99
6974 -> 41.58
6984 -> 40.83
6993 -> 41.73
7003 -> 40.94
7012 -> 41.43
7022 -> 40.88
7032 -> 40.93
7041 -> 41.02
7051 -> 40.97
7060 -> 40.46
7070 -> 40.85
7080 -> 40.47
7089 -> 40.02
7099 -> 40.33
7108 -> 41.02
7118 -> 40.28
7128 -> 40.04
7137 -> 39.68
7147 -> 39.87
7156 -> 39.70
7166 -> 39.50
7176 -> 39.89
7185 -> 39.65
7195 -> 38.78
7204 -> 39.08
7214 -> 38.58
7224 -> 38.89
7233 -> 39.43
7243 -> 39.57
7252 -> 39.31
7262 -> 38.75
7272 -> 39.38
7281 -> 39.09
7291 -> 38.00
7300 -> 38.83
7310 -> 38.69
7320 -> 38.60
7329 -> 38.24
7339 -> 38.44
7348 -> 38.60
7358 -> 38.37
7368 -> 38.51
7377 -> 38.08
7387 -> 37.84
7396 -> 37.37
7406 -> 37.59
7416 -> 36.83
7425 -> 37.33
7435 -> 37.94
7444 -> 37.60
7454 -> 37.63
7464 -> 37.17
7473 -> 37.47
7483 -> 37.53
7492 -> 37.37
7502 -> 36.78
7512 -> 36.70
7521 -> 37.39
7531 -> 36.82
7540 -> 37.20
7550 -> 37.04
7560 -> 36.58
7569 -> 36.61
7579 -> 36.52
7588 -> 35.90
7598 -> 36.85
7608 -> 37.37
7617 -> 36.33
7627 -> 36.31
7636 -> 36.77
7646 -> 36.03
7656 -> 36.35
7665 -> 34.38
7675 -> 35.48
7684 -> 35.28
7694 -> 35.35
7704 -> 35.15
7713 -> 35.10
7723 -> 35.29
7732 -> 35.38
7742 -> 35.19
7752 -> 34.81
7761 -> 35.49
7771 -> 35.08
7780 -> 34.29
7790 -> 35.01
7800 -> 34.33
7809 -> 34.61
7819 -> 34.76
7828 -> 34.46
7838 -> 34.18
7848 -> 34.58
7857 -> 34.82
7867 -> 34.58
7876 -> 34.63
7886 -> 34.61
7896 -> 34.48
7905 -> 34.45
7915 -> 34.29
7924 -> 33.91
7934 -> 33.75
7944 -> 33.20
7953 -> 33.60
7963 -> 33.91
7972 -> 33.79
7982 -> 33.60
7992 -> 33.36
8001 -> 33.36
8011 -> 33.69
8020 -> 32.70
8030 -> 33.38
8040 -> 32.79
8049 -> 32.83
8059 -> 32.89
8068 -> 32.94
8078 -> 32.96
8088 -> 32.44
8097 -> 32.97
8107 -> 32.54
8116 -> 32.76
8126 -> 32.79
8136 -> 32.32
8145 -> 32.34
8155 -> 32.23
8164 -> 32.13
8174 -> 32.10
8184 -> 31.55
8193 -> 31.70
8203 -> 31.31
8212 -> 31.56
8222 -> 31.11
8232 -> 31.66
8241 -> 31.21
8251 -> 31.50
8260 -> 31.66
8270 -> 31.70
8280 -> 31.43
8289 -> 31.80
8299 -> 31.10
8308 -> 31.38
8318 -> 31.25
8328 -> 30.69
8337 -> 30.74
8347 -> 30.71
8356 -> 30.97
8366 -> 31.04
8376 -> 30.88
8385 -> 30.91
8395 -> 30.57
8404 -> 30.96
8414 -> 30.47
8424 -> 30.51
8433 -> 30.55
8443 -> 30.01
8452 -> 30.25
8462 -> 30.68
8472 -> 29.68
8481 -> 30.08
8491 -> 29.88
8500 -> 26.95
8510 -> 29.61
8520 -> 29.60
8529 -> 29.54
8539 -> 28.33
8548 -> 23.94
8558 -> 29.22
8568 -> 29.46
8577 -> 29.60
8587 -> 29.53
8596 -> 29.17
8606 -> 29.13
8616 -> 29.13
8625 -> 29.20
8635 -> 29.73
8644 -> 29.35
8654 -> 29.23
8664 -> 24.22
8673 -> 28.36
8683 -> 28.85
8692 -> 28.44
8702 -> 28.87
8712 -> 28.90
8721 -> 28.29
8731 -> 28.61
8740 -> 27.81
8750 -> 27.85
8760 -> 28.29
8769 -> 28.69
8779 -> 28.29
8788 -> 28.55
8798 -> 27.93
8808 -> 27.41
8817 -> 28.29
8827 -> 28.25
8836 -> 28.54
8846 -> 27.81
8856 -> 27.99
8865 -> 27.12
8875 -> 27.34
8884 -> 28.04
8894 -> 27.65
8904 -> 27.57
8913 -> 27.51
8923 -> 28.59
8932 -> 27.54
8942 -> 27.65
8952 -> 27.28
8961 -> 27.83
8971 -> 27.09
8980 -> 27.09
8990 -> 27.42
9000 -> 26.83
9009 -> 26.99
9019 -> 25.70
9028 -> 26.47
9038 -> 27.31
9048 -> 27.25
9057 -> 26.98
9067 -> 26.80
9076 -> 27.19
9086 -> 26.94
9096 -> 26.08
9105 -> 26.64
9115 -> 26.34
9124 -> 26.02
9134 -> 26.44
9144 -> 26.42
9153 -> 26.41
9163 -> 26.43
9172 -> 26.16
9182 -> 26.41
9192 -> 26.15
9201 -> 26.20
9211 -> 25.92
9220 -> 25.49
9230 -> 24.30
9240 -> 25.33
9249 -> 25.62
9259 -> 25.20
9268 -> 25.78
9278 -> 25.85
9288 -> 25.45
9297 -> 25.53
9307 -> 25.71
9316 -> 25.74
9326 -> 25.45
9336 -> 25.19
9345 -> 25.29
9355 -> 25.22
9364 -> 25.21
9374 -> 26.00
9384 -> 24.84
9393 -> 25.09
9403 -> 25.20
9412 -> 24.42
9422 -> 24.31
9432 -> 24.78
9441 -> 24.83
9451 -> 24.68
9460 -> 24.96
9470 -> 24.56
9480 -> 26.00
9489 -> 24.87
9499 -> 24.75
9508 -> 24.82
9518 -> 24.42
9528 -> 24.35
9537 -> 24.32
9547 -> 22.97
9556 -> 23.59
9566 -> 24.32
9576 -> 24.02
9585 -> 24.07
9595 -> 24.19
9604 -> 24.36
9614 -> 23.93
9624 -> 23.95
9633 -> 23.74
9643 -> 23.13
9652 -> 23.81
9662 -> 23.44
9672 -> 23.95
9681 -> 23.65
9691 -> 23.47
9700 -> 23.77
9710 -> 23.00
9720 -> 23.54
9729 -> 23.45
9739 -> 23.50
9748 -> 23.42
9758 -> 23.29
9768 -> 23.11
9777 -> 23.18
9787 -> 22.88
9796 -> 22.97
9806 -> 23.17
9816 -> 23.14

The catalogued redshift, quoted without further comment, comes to 0.000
